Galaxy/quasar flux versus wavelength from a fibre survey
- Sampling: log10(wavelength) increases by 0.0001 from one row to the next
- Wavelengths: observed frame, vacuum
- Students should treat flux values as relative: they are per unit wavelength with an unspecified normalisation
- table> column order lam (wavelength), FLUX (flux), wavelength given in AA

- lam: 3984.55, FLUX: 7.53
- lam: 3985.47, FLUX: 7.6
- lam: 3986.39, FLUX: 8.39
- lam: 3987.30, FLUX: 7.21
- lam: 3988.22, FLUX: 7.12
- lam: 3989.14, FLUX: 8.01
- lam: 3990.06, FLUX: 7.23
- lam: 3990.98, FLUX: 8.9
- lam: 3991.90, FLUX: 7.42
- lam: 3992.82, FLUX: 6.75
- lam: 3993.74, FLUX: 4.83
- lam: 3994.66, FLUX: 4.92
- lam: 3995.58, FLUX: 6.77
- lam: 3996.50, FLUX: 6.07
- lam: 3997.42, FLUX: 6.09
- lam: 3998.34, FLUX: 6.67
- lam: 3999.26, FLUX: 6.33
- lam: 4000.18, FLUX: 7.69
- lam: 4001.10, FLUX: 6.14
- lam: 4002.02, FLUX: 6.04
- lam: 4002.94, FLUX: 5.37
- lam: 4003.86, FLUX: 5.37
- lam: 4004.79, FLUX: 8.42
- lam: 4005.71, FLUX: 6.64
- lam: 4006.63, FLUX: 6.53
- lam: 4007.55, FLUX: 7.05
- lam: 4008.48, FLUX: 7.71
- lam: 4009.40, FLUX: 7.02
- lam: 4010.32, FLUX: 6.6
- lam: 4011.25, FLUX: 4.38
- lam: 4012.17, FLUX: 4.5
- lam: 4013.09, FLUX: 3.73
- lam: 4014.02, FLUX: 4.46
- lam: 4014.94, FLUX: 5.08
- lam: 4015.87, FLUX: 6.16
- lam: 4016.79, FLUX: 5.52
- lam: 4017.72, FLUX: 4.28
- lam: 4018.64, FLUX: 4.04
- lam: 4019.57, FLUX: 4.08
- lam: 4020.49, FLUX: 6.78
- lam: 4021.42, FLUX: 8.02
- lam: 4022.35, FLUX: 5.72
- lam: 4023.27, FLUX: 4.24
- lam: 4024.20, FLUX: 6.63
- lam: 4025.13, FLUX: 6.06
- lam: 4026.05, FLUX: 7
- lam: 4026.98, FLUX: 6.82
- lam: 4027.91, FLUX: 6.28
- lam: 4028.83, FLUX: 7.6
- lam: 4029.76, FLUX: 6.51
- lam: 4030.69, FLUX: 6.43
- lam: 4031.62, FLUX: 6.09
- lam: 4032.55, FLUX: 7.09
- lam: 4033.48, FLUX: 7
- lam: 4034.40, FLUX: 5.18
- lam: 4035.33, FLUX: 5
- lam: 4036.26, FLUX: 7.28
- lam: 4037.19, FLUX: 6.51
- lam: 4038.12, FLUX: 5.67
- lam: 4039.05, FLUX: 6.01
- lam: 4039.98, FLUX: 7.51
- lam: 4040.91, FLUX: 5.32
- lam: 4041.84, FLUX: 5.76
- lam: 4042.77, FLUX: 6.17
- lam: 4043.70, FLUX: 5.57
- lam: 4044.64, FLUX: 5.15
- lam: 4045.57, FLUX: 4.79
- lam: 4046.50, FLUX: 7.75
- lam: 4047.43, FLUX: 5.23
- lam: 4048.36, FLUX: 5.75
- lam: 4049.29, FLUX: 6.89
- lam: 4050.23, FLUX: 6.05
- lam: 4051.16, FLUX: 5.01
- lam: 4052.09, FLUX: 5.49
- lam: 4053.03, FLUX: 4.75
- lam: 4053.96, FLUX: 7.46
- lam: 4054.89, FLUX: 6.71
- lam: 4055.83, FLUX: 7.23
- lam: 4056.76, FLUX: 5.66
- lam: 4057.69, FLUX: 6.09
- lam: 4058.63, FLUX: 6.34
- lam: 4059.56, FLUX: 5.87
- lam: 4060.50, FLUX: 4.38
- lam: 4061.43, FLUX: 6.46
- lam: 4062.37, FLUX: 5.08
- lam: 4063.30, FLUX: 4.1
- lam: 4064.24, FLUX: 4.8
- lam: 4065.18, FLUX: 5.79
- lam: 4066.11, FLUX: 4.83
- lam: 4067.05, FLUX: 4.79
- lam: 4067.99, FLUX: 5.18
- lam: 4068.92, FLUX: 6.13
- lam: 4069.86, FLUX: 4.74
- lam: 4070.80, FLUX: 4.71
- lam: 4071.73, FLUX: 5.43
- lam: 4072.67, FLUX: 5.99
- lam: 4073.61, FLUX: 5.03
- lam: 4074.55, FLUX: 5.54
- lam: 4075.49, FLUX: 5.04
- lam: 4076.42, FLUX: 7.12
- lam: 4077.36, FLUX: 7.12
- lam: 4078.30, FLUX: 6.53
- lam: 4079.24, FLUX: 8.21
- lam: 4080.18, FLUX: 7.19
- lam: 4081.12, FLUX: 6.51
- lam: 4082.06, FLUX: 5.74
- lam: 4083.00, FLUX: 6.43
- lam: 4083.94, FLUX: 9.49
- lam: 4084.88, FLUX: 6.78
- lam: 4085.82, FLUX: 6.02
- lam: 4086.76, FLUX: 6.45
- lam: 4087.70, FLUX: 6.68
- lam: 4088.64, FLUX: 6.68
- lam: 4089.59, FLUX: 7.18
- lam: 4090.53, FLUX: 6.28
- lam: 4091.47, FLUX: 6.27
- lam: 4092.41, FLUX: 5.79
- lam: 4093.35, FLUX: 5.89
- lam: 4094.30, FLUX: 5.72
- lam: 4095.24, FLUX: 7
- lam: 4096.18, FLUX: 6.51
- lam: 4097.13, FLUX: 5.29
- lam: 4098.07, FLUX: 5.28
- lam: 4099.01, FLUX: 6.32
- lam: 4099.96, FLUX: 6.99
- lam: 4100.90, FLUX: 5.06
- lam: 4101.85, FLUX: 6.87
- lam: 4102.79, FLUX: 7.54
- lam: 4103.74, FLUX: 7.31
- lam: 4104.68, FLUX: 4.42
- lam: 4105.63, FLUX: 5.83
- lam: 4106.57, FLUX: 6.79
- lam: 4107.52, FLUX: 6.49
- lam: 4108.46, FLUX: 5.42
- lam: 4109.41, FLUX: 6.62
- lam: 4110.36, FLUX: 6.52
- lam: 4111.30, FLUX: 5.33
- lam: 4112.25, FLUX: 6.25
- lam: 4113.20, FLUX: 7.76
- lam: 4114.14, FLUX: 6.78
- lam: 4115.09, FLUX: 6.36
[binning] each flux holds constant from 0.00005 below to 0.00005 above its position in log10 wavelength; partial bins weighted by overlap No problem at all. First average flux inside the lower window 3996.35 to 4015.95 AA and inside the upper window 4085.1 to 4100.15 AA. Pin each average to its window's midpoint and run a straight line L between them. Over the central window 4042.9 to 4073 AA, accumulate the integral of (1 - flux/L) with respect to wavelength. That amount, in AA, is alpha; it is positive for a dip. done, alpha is 2.7 AA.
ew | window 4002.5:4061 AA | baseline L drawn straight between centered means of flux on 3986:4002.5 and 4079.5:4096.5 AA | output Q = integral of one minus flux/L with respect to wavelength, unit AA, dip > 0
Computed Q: 6.3 AA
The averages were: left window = 6.8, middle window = 6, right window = 6.61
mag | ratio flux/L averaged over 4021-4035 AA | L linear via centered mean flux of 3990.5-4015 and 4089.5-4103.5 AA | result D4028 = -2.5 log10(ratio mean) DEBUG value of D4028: -0.034 mag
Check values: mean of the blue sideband 6.22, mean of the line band 6.43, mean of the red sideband 6.26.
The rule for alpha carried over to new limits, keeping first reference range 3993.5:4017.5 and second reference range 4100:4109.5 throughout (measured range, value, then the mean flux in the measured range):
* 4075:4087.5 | -1.25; 6.82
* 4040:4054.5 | 0.57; 5.87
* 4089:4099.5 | 0.14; 6.14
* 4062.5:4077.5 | 1.98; 5.35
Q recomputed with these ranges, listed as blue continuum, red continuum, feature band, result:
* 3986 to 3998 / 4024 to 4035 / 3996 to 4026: 3.49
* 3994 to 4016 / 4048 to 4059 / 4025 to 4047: -0.64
